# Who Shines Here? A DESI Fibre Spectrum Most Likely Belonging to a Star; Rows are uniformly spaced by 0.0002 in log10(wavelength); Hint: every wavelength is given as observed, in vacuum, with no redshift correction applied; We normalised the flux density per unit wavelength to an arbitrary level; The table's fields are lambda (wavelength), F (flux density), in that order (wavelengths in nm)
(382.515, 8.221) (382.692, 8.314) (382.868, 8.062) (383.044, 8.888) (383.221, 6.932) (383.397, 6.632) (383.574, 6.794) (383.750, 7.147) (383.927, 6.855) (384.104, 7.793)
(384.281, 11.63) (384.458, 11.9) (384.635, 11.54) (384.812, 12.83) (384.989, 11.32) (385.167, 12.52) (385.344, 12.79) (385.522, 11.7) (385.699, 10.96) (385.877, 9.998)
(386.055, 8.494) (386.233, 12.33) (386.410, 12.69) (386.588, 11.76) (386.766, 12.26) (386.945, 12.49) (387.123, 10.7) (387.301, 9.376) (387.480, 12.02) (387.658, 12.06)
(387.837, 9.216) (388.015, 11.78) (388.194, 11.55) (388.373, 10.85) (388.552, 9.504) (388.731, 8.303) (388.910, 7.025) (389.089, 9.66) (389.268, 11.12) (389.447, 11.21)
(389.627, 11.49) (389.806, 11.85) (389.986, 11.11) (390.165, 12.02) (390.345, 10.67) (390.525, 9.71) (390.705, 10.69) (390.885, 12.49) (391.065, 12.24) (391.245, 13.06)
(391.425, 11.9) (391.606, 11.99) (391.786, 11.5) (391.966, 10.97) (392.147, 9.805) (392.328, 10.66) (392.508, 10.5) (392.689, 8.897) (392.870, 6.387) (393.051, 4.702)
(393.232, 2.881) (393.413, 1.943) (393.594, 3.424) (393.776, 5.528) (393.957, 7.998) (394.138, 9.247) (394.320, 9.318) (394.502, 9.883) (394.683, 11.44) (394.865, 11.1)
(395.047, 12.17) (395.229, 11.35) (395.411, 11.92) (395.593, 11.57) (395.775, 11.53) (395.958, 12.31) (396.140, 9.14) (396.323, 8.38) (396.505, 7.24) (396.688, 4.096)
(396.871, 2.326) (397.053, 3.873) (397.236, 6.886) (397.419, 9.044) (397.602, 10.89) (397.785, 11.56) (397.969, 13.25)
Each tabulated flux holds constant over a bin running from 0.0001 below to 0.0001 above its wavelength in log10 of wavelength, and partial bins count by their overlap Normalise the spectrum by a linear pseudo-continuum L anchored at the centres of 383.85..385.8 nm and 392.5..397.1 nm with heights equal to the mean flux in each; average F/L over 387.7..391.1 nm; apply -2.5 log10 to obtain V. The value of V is -0.10 mag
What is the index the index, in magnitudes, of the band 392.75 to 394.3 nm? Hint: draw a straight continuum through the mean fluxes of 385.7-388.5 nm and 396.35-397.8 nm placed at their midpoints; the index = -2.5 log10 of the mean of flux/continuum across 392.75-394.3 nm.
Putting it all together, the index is 0.44 mag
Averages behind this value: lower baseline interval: 11.1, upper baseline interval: 6.82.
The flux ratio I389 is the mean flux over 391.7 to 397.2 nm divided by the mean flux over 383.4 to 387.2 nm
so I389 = 0.8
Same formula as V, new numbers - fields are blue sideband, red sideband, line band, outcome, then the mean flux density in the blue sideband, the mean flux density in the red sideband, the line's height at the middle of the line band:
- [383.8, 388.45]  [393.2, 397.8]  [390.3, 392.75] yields -0.17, 11.1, 8.37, 9.53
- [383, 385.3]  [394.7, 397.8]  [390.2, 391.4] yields -0.23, 9.52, 9.13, 9.31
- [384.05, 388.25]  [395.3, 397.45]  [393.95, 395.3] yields -0.20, 11.3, 8.2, 8.73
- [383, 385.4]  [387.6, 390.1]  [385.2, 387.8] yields -0.13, 9.66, 10.5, 10.1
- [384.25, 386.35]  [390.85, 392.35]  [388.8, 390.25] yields 0.09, 11.5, 11.6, 11.6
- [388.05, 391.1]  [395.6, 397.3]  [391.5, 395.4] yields 0.01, 10.7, 7.52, 8.9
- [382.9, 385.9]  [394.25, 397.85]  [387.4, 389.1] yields -0.06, 9.86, 9.28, 9.67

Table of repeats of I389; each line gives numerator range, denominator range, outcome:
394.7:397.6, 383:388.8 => 0.86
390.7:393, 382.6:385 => 1.20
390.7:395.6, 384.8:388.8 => 0.84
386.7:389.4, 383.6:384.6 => 1.16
